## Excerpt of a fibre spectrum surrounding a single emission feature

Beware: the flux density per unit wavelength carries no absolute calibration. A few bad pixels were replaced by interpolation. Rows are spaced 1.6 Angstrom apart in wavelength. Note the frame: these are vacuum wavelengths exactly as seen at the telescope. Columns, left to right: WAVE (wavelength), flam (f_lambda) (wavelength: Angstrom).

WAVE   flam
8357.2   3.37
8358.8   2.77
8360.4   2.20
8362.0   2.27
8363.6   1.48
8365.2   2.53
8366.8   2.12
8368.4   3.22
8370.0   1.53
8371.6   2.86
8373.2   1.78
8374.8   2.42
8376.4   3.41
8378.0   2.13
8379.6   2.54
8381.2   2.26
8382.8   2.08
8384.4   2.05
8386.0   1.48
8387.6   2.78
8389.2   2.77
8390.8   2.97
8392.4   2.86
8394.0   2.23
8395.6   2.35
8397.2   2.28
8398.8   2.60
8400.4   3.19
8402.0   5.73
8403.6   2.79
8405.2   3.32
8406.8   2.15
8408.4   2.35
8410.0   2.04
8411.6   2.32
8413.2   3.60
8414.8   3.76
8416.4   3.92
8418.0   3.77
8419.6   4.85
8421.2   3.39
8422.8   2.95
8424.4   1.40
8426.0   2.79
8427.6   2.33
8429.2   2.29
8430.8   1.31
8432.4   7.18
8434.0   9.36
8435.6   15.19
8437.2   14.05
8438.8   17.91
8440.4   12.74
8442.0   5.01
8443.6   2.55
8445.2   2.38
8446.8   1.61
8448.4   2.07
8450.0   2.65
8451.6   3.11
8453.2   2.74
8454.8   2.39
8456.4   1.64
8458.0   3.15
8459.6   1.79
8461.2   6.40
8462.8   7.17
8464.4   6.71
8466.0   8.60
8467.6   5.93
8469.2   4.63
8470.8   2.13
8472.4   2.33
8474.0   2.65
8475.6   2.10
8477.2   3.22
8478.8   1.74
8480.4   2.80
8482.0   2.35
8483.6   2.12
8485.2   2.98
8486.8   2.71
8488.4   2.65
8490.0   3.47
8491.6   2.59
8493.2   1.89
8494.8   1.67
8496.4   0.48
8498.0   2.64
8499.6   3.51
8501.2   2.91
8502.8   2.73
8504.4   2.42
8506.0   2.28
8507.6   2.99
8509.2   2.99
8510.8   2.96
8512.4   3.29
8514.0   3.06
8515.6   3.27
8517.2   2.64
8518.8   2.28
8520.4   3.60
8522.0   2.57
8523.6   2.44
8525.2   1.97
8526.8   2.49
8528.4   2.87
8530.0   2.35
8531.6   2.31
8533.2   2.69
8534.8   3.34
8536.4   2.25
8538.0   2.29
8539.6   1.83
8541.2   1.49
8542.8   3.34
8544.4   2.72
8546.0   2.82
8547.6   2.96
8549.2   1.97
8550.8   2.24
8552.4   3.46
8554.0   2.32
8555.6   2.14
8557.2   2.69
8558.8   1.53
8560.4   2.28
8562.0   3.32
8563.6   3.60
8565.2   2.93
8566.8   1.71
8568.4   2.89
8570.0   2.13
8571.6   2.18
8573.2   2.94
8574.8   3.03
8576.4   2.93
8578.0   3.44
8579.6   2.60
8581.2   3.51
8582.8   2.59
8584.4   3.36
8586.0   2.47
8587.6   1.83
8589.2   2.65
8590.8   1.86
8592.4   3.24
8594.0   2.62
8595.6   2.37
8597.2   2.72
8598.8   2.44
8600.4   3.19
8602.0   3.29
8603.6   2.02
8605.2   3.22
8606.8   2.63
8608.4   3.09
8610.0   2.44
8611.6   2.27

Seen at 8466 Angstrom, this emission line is [N II] 6583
